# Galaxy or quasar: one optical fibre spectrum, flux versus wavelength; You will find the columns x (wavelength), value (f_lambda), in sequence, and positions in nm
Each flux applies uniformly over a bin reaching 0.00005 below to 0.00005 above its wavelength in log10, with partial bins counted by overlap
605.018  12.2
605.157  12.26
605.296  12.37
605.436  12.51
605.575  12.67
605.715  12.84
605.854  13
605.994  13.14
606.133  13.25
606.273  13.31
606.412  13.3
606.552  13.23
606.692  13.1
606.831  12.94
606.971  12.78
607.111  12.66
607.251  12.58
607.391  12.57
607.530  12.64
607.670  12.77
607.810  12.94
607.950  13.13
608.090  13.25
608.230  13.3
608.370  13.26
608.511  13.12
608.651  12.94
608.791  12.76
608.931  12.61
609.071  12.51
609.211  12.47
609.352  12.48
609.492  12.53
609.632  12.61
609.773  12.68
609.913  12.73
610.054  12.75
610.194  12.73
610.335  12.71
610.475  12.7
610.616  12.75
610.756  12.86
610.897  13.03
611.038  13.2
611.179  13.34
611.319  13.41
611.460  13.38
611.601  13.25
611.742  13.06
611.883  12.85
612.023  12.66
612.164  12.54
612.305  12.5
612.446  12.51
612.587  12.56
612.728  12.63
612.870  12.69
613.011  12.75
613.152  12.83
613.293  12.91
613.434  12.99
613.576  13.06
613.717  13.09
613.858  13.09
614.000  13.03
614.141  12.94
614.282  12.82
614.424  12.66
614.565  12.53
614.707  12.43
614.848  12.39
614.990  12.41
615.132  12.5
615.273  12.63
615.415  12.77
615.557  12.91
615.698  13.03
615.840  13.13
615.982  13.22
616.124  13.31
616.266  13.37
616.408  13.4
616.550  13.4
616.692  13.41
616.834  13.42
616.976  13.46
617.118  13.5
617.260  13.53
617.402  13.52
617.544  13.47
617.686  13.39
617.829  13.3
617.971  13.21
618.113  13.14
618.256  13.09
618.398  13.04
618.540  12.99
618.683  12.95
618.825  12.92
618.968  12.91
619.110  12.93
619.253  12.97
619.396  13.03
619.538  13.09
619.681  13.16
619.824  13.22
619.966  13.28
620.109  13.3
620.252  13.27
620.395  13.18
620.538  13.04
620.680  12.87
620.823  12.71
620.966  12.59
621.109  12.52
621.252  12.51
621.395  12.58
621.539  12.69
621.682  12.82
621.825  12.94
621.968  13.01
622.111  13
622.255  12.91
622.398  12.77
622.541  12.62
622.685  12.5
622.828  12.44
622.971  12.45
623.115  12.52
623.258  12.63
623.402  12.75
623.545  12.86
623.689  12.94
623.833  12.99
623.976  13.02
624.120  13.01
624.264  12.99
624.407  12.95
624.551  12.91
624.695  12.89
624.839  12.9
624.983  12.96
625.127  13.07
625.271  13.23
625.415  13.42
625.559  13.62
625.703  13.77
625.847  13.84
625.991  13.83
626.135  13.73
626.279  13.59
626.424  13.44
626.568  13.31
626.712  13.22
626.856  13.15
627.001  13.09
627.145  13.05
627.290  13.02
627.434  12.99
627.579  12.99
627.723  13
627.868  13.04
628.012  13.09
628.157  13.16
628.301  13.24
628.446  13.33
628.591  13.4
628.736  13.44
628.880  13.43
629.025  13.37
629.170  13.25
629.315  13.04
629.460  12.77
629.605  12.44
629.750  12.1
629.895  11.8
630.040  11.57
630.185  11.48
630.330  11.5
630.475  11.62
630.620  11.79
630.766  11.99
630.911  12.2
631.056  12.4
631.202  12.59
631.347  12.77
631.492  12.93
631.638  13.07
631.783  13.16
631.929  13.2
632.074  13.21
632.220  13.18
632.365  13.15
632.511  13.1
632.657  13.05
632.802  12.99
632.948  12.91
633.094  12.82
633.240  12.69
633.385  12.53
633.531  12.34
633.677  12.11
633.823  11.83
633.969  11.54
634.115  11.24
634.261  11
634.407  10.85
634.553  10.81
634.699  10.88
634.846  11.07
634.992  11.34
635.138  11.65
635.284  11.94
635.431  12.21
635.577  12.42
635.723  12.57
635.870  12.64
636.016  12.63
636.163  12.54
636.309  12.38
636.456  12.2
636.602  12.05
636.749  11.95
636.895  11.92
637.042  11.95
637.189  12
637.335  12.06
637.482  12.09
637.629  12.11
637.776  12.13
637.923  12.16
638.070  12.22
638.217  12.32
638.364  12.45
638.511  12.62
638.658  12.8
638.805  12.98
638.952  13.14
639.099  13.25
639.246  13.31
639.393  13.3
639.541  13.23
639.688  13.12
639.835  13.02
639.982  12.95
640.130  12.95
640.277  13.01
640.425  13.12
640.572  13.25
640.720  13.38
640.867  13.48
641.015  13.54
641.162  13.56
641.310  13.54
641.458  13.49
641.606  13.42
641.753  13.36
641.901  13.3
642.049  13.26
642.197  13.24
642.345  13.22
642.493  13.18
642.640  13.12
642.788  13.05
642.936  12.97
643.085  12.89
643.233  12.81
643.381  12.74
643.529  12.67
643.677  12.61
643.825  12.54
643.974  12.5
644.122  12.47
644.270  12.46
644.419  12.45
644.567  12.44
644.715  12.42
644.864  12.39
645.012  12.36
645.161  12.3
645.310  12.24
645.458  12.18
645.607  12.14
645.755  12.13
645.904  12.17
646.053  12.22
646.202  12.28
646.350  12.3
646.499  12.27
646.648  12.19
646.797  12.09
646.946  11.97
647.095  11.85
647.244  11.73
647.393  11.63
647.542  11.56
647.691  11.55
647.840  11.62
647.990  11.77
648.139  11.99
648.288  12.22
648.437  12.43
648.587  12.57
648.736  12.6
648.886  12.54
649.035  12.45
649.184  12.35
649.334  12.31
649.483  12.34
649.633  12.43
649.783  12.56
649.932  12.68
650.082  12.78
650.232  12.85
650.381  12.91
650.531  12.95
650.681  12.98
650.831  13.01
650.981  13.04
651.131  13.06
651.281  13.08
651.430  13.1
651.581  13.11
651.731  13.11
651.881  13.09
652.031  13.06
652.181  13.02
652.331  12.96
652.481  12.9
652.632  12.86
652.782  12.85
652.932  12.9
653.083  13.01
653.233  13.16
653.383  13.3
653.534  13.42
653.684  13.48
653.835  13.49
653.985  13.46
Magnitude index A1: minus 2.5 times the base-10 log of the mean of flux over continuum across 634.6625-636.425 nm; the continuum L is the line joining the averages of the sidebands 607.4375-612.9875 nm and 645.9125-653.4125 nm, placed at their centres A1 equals 0.05 mag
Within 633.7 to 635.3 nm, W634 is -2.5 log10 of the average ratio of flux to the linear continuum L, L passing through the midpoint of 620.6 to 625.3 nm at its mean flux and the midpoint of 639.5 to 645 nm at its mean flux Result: 0.15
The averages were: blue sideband 12.8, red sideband 13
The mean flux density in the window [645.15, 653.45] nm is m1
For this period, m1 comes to 12.5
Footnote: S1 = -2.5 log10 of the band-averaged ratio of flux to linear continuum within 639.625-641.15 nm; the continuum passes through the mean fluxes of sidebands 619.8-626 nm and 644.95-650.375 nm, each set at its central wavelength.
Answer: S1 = -0.07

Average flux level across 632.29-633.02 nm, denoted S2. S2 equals 13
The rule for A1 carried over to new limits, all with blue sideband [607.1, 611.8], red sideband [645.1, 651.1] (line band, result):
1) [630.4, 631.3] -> 0.04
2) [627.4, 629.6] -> -0.05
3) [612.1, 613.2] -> 0.02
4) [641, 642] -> -0.09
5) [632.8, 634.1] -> 0.02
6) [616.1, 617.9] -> -0.05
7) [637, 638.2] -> 0.03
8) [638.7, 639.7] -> -0.06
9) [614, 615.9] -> 0.01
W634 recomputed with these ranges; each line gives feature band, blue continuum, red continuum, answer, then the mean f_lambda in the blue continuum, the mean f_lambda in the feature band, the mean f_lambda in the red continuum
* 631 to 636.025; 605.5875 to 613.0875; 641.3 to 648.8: 0.03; 12.9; 12.3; 12.5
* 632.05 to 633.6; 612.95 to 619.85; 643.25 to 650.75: -0.02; 13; 12.9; 12.3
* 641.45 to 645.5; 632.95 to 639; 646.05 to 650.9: -0.05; 12.1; 12.8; 12.3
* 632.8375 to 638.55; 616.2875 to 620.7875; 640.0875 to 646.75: 0.08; 13.2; 12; 12.8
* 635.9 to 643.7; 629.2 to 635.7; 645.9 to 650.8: -0.05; 12.2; 12.8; 12.3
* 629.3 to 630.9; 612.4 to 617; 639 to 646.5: 0.08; 12.9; 12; 12.9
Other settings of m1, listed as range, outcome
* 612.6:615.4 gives 12.8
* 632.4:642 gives 12.5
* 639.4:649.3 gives 12.6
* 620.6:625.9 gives 12.9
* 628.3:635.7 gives 12.4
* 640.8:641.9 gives 13.5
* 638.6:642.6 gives 13.2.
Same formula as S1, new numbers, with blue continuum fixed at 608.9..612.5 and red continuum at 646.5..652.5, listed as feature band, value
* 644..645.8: 0.017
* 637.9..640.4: -0.026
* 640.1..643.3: -0.057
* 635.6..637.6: 0.033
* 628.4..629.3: -0.057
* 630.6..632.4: -0.010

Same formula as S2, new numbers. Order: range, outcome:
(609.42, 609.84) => 12.6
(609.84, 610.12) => 12.7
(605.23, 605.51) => 12.4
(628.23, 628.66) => 13.3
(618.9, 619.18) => 12.9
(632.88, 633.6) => 12.7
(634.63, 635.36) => 11.4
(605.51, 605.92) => 12.8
